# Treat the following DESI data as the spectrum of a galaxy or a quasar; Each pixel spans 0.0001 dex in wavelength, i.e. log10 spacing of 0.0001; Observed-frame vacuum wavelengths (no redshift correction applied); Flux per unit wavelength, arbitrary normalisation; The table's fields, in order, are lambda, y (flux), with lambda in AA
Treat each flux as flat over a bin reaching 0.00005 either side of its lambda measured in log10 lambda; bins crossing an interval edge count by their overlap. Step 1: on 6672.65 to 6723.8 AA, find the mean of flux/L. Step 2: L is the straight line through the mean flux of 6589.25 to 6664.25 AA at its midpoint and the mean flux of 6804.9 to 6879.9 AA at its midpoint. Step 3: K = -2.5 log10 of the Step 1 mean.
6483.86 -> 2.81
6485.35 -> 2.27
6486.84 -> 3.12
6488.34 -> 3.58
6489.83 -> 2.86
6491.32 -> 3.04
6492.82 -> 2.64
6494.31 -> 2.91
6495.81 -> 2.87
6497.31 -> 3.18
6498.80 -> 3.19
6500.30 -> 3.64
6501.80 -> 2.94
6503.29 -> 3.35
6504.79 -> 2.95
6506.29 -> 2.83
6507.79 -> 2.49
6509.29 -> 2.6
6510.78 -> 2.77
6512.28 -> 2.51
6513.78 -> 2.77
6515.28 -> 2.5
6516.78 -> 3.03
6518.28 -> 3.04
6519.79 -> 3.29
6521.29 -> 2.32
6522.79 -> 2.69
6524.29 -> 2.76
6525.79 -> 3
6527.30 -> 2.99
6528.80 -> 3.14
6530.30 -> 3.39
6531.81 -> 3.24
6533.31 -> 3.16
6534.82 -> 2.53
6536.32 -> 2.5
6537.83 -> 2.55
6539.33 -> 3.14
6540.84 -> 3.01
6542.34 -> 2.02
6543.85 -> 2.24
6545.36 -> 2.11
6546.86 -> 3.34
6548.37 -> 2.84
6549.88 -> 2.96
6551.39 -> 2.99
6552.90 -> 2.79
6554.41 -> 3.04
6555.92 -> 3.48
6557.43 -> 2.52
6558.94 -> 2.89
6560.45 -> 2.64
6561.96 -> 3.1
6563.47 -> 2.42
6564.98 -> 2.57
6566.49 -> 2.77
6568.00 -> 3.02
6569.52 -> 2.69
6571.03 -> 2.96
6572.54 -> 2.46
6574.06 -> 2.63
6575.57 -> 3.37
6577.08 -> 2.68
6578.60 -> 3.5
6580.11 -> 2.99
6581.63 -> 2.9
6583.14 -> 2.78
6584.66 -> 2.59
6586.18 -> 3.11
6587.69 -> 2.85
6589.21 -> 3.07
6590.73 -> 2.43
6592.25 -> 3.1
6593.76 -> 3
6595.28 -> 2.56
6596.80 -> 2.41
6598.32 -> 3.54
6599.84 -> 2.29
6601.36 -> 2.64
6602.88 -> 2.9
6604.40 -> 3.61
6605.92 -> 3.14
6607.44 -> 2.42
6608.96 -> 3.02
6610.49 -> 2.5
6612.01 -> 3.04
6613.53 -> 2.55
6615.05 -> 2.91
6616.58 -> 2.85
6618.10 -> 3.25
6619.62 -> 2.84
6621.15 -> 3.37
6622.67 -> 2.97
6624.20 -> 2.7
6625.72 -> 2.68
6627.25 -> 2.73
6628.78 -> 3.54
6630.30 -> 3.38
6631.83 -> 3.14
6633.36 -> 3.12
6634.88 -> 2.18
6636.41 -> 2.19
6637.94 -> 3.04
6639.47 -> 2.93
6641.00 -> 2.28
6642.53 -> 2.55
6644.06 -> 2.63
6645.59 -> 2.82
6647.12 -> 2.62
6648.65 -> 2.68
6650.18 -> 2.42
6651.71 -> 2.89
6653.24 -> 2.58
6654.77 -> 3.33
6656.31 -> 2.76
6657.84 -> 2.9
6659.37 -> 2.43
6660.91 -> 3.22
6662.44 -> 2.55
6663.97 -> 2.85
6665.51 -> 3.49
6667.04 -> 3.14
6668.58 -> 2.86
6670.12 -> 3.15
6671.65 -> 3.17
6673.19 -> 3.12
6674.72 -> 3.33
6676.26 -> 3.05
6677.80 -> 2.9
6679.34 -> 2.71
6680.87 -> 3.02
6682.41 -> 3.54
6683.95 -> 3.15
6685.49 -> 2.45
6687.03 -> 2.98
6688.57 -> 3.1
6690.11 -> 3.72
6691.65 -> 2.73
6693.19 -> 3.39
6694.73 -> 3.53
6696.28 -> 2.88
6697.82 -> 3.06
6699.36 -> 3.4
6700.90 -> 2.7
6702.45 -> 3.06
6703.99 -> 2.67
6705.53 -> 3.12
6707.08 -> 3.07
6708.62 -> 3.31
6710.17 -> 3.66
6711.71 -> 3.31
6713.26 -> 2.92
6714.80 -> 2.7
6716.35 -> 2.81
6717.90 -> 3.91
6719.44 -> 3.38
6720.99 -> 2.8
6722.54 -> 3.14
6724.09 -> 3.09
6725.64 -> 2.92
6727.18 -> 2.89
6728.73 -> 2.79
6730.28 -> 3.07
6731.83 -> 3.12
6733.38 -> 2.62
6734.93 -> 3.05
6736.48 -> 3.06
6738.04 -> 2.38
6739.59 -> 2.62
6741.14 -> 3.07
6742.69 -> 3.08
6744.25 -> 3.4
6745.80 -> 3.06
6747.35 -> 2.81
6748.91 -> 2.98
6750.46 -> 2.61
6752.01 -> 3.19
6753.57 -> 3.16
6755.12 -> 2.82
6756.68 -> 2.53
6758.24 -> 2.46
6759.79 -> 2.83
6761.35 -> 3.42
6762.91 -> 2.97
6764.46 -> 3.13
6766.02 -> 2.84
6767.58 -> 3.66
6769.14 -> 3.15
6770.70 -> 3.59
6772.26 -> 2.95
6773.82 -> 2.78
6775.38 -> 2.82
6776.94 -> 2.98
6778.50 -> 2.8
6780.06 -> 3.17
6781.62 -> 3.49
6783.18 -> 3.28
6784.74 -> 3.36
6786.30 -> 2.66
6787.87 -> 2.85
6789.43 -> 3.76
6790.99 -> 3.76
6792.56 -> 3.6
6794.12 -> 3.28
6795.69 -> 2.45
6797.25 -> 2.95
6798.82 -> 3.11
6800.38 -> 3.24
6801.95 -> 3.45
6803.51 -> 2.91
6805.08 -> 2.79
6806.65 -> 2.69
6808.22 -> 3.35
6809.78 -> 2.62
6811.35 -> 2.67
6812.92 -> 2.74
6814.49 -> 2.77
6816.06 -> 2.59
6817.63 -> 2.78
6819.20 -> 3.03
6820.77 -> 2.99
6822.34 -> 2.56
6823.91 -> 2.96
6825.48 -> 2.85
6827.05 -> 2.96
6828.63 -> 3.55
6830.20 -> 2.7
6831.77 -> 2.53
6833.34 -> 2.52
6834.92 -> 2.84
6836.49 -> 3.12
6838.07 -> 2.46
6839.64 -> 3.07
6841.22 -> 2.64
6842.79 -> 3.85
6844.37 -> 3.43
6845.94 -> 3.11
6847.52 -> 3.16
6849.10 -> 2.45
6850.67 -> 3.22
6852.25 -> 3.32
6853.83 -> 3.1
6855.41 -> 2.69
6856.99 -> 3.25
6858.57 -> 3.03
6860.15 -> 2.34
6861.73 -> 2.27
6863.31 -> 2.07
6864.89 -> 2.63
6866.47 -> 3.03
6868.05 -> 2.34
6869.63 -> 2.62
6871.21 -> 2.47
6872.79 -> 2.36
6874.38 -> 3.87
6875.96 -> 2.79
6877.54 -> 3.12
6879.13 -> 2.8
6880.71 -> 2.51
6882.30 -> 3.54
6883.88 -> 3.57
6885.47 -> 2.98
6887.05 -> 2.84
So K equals -0.10 mag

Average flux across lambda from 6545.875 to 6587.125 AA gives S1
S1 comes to 2.89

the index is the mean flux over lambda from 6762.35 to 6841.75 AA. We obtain 3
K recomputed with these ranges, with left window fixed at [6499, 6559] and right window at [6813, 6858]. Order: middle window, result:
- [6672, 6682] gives -0.053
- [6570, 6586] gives -0.006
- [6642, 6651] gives 0.106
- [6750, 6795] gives -0.063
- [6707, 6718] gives -0.095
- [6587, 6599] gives 0.005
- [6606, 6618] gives 0.030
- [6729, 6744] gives 0.003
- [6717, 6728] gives -0.087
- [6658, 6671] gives -0.023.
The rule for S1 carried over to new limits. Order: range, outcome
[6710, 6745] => 3.02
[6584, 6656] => 2.84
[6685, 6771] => 3.04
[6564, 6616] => 2.85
